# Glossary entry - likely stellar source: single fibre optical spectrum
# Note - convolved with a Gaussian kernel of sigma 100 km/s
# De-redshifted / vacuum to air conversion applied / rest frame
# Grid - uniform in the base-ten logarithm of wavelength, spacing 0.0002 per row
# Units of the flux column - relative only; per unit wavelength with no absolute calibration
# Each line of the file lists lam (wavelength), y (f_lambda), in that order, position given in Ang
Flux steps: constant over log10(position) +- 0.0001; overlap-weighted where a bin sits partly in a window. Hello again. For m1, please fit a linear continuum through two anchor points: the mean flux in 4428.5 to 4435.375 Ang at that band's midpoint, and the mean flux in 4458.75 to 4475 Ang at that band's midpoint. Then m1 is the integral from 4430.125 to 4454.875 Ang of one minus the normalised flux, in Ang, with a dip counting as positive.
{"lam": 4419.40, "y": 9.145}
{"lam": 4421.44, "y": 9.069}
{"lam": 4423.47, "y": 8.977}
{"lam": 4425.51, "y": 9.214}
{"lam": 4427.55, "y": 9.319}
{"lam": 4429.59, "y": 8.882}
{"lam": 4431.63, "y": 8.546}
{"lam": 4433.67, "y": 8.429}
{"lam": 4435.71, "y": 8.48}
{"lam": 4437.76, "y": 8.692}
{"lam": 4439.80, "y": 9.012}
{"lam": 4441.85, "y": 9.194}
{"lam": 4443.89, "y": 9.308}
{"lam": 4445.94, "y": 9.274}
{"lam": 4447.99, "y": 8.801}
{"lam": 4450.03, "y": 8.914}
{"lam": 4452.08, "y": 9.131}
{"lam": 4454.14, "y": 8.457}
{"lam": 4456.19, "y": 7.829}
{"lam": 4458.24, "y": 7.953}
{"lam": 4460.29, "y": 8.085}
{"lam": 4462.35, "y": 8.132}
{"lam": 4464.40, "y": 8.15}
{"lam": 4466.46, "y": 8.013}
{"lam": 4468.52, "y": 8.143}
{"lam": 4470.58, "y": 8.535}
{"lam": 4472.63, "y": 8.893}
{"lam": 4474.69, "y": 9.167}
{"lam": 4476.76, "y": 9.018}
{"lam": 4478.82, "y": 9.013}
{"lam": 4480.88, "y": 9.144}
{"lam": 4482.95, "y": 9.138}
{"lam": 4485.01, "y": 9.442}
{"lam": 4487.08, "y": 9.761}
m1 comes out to -0.9 Ang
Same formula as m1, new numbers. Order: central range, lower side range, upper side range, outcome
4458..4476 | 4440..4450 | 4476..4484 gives 1.4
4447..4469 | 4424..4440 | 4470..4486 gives 1.5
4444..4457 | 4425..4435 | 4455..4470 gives -0.7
